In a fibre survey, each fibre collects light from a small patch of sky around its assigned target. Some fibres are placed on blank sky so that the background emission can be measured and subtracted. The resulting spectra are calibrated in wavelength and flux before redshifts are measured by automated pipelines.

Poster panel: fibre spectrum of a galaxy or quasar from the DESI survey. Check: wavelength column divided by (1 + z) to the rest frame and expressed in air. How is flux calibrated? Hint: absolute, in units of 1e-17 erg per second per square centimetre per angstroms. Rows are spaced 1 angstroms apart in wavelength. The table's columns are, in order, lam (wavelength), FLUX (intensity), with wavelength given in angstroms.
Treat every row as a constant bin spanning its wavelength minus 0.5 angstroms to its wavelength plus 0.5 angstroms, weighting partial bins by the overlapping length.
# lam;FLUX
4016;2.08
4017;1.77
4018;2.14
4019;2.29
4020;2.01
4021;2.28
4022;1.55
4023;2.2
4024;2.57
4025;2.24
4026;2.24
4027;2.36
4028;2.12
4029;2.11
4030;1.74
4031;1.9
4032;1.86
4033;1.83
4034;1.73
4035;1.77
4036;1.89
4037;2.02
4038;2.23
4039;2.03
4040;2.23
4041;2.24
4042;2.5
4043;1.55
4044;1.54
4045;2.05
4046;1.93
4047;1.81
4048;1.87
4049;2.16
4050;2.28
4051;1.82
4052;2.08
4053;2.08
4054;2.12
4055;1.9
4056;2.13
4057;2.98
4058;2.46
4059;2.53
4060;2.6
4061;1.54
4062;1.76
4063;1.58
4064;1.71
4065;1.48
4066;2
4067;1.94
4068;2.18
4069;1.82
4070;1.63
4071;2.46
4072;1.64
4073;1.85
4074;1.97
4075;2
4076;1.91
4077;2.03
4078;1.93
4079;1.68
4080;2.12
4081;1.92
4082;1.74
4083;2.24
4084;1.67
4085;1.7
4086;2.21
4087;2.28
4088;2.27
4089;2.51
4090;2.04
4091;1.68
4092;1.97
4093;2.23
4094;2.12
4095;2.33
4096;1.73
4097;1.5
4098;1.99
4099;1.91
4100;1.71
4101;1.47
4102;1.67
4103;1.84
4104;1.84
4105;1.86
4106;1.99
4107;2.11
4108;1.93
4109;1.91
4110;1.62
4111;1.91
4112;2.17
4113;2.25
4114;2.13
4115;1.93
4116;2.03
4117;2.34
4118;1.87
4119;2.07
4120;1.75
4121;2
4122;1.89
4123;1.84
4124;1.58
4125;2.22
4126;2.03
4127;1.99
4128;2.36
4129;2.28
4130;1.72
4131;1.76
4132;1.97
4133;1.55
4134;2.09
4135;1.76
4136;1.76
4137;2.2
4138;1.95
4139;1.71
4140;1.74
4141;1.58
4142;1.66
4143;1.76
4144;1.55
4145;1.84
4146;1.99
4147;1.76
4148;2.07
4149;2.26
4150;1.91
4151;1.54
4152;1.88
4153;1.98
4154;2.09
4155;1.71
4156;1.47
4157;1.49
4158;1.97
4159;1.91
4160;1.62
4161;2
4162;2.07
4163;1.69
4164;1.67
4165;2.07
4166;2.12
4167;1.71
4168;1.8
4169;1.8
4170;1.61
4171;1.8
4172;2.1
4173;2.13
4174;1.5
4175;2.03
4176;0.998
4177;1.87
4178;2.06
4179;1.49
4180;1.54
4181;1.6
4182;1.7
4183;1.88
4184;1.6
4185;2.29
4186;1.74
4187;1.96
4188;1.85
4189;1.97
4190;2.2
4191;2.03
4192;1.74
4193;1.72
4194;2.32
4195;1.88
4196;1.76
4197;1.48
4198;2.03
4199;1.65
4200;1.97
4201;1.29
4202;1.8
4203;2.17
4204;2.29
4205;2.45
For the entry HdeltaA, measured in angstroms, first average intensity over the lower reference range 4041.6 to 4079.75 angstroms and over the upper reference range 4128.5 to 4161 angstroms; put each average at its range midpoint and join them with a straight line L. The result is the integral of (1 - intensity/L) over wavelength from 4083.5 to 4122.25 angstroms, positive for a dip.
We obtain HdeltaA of -1.0 angstroms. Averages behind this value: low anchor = 1.99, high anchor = 1.83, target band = 1.96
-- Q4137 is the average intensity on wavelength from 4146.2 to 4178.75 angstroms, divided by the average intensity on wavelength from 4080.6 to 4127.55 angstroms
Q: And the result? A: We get 0.9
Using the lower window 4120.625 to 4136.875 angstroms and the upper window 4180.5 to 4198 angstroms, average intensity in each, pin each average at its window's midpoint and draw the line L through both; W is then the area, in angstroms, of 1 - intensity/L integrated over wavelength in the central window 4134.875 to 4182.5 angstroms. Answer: 2.5 angstroms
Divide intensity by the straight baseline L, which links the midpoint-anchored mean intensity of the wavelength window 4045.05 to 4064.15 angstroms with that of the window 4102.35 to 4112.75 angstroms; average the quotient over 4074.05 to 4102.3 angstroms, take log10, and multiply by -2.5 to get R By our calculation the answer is 0.016 mag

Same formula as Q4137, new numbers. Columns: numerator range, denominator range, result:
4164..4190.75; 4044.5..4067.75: 0.89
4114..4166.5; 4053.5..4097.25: 0.94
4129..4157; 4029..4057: 0.92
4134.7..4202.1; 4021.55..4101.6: 0.91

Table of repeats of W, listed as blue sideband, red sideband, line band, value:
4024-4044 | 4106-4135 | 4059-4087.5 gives 1.1 angstroms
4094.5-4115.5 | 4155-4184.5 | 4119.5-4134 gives -0.6 angstroms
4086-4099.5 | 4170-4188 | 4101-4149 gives 0.9 angstroms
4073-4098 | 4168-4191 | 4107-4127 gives -0.5 angstroms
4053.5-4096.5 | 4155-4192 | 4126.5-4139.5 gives -0.2 angstroms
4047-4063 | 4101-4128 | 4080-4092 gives 0.1 angstroms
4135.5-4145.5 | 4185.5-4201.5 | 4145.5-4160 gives -0.5 angstroms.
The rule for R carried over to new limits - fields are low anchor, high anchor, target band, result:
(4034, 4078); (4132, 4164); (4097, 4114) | 0.01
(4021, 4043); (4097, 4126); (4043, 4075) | 0.01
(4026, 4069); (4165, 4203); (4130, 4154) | 0.02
